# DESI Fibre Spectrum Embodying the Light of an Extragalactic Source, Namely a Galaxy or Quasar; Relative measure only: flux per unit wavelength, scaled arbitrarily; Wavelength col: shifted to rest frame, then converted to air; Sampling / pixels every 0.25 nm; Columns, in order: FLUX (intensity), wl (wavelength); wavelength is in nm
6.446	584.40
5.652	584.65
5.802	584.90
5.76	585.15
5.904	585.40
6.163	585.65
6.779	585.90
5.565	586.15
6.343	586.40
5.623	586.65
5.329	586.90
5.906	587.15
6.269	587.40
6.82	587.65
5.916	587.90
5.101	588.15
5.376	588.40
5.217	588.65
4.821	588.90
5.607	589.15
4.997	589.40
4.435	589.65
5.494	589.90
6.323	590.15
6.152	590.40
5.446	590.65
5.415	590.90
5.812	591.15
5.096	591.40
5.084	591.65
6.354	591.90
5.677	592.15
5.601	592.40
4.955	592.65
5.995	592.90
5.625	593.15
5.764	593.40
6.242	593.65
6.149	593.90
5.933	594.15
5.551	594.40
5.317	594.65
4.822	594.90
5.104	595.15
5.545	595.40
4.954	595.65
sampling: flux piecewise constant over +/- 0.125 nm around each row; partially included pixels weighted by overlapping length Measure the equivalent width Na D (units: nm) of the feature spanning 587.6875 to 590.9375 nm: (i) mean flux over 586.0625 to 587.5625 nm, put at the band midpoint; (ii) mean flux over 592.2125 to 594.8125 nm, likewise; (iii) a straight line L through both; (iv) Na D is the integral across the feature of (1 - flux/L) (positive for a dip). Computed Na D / 0.20 nm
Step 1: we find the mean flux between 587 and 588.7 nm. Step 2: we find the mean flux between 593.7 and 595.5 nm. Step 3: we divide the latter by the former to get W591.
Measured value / 0.9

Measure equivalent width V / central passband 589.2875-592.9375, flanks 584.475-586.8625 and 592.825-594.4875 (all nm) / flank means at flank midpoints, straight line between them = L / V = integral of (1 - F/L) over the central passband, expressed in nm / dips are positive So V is 0.25 nm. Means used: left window 5.94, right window 5.9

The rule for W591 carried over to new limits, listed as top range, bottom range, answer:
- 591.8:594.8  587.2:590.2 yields 1.04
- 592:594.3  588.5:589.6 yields 1.13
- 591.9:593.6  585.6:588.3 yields 0.95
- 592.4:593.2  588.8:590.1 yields 1.07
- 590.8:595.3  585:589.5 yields 0.97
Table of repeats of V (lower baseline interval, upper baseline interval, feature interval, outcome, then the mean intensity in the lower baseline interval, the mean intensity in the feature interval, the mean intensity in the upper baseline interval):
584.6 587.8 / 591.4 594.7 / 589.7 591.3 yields 0.03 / 6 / 5.7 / 5.7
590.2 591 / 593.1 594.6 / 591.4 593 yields 0.06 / 5.74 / 5.56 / 5.86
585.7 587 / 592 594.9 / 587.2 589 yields 0.07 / 5.95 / 5.67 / 5.68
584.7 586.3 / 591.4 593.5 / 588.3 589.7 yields 0.17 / 5.98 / 5.1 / 5.6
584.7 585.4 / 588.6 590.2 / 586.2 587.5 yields -0.07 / 5.79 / 5.87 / 5.22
